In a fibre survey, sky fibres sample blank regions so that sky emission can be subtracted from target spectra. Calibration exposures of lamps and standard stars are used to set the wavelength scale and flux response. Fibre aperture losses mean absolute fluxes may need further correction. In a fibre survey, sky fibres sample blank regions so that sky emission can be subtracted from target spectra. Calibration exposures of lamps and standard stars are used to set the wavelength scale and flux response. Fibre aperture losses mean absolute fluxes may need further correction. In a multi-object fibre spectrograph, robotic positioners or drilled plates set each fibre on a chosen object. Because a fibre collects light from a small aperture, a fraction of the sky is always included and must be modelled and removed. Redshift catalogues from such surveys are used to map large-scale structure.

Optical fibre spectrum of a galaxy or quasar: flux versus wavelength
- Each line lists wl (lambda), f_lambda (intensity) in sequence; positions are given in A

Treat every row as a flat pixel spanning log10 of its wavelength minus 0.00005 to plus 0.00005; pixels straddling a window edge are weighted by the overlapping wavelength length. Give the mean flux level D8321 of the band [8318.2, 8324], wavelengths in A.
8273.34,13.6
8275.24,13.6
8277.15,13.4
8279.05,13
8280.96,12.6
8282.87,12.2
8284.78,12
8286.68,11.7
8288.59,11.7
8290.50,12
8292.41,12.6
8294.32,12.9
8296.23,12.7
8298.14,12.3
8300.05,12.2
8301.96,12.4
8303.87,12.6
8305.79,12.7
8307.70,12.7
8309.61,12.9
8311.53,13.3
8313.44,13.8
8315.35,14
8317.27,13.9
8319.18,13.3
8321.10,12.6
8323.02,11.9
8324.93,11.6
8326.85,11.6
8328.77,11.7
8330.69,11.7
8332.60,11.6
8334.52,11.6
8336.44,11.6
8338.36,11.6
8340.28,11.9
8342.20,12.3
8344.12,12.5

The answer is 12.6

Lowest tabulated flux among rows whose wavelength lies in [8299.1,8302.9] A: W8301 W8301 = 12.2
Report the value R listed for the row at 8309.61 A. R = 12.9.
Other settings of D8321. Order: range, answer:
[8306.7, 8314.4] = 13.2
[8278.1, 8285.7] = 12.4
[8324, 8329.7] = 11.6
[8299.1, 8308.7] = 12.5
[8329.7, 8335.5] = 11.6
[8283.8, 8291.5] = 11.9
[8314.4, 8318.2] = 13.9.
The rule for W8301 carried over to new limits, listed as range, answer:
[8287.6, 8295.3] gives 11.7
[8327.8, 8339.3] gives 11.6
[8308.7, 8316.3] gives 12.9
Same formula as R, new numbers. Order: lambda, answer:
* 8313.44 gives 13.8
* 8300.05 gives 12.2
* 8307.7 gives 12.7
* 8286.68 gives 11.7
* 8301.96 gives 12.4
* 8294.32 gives 12.9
